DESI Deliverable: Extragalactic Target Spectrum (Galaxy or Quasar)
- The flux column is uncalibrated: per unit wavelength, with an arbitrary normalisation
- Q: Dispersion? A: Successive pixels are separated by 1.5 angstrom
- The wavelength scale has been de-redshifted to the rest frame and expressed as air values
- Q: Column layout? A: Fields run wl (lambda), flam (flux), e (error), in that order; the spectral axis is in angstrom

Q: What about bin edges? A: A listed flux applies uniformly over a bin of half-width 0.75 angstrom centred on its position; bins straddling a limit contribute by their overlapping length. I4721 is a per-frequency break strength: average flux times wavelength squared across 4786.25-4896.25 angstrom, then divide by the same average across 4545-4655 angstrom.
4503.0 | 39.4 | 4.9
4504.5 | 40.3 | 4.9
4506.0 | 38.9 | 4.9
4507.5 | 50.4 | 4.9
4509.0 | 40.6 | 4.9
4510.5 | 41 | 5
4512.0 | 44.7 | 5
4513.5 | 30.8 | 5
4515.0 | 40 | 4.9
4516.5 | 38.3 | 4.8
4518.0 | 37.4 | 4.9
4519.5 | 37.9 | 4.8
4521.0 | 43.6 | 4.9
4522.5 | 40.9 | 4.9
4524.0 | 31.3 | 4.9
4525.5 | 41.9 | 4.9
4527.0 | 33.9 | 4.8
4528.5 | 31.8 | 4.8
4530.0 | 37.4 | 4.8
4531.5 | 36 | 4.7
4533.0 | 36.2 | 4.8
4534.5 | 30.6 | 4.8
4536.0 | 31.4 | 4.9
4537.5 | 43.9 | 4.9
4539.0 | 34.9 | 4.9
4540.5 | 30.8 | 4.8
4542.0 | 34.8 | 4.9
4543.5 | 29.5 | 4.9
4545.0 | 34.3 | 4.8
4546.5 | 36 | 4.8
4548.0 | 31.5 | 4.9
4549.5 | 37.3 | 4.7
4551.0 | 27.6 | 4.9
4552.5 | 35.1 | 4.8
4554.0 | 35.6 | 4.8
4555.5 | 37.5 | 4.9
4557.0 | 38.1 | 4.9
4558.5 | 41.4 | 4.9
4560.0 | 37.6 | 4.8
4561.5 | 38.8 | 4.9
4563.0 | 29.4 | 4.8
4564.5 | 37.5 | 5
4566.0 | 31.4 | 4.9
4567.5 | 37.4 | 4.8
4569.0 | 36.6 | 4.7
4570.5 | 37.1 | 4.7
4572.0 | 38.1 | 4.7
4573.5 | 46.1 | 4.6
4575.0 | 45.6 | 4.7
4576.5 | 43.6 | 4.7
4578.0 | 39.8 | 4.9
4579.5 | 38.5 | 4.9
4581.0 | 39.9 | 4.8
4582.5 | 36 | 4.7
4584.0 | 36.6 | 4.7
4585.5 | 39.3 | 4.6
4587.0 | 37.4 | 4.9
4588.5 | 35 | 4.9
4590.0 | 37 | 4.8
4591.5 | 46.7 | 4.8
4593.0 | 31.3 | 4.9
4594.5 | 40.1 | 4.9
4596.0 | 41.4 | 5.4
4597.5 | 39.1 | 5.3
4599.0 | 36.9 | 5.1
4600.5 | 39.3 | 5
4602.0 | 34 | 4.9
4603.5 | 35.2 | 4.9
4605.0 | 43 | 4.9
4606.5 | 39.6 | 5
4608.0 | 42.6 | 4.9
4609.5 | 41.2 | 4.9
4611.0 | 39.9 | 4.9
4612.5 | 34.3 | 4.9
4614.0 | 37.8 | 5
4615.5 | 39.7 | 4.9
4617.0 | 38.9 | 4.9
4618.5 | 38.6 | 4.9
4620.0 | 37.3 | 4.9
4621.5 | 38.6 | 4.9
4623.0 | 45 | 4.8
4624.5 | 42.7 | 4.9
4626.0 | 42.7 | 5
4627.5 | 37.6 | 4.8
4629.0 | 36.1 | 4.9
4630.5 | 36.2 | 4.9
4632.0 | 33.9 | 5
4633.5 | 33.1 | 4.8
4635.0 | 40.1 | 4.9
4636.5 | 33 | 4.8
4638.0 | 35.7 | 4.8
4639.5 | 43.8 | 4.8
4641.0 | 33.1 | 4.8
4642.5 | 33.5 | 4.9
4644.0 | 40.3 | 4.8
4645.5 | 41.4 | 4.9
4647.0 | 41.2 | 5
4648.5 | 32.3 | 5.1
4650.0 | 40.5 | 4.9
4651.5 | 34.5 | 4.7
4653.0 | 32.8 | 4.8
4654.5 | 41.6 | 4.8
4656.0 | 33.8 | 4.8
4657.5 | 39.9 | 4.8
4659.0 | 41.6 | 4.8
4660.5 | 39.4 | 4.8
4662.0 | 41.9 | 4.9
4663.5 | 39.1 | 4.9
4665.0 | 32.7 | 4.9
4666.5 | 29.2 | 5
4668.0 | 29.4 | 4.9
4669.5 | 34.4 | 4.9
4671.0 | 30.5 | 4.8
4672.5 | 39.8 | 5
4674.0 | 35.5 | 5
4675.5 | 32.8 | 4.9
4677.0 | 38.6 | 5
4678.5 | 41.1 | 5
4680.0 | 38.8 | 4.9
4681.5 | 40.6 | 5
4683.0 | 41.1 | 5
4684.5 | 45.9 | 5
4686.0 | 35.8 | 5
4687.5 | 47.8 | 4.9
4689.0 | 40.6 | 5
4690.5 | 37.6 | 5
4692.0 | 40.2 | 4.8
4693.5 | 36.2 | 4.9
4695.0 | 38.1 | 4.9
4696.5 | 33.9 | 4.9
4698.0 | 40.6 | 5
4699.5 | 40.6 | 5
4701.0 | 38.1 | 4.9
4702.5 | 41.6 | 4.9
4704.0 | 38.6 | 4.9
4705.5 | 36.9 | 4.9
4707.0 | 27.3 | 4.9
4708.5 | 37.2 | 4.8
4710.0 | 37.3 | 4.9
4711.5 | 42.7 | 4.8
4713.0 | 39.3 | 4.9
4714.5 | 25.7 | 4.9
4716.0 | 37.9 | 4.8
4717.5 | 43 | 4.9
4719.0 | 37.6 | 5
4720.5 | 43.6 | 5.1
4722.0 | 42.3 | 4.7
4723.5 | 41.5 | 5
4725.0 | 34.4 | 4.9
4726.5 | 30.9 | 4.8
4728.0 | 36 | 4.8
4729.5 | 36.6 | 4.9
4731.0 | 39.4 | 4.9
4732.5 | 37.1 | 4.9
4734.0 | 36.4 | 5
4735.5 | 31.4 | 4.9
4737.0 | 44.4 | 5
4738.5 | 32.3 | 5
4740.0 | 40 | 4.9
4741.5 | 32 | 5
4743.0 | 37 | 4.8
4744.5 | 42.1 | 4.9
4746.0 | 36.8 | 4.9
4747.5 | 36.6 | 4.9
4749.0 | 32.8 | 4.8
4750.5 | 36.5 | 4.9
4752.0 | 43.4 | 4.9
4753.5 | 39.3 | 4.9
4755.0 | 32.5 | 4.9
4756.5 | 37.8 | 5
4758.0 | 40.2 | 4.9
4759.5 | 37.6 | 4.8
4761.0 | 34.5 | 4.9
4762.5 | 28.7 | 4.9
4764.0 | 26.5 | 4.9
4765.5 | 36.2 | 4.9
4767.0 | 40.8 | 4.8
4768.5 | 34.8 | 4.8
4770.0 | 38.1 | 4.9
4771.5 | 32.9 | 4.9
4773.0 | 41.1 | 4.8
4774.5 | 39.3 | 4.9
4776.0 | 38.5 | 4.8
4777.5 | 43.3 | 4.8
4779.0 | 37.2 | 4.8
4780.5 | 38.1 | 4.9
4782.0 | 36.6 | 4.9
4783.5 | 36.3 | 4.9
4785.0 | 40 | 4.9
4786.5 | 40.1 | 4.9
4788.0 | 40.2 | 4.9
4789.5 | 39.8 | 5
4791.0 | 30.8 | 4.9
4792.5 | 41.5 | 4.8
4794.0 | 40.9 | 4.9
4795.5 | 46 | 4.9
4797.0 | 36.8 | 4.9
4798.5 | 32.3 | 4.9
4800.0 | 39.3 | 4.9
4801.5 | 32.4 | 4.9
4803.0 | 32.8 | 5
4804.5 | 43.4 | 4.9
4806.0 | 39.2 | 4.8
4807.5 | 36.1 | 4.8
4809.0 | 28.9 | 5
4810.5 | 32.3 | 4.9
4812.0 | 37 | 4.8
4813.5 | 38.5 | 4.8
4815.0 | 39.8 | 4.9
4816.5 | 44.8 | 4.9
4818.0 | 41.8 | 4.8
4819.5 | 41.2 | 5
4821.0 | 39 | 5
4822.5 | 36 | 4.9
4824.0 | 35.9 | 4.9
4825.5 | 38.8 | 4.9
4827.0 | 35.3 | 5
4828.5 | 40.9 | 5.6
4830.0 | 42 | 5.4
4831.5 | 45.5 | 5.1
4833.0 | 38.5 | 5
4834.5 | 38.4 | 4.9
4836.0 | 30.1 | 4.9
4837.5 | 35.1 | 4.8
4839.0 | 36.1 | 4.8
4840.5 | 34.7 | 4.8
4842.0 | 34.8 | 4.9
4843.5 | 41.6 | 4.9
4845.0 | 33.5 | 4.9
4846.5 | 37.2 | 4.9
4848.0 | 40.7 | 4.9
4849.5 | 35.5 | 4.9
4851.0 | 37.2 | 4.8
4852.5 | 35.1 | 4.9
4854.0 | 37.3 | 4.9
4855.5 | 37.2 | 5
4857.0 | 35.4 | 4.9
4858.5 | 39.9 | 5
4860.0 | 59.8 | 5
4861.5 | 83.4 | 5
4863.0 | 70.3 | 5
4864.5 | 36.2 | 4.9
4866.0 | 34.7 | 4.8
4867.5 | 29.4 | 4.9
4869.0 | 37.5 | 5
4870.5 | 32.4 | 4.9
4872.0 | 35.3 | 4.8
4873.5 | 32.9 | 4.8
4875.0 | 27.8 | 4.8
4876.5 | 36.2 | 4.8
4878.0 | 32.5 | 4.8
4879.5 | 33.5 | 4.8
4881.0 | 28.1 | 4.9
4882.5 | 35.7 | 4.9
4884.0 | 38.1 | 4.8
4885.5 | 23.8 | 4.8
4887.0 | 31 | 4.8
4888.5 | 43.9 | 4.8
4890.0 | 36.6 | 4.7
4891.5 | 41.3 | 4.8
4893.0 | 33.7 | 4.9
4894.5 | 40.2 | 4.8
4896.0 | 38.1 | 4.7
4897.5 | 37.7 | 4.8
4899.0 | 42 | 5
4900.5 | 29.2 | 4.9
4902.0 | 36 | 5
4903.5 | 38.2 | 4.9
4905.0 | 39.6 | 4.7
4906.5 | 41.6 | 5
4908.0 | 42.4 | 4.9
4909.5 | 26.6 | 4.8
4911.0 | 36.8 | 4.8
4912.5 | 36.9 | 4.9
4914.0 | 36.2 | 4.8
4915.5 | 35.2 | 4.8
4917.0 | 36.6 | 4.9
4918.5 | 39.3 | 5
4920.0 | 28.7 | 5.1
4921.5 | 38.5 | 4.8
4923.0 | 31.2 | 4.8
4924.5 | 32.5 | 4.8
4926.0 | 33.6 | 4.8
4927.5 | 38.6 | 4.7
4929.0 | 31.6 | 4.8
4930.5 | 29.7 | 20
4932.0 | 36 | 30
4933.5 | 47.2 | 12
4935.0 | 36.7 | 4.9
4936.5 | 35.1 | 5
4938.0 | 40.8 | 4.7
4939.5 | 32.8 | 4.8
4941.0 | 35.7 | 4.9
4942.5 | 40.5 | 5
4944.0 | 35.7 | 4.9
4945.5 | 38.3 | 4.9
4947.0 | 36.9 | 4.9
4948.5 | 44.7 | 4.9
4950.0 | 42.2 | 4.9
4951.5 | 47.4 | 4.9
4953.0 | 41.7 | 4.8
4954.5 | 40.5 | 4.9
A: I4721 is 1.1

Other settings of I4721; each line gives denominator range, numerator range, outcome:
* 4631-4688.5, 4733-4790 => 1.04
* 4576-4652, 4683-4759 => 1.04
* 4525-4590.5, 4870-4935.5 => 1.12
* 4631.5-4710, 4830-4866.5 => 1.19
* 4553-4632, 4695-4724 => 1.04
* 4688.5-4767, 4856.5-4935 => 1.08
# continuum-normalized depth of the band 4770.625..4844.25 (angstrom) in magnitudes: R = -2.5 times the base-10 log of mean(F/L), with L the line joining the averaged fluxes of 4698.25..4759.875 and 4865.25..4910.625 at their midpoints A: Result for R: -0.05 mag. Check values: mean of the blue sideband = 37.5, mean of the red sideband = 35.2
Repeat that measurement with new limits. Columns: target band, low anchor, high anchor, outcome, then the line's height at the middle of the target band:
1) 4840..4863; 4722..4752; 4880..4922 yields -0.17 mag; 36.3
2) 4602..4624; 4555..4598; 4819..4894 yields -0.02 mag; 38.4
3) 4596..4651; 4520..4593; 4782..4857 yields -0.04 mag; 37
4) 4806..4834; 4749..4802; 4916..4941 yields -0.05 mag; 36.9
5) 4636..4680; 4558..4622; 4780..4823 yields 0.05 mag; 38.3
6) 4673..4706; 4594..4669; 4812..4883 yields -0.03 mag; 38.1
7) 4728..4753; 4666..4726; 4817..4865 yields 0.05 mag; 38.8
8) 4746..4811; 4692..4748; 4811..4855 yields 0.02 mag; 37.7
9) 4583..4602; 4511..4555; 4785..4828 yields -0.06 mag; 36.2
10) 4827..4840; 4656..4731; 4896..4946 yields -0.04 mag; 36.9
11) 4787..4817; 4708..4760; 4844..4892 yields 0.01 mag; 38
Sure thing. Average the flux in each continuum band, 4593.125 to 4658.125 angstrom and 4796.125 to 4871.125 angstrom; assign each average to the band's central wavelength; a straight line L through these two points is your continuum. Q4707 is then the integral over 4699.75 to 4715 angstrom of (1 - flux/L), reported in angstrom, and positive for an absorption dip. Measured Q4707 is 0.7 angstrom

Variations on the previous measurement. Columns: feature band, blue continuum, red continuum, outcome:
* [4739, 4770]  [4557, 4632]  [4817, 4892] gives 1.7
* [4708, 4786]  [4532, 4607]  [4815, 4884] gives 1.9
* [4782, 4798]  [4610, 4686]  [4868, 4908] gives -1.1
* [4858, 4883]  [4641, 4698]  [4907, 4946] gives -2.8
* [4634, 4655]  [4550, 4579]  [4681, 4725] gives 0.6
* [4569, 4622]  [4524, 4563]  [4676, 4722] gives -3.8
